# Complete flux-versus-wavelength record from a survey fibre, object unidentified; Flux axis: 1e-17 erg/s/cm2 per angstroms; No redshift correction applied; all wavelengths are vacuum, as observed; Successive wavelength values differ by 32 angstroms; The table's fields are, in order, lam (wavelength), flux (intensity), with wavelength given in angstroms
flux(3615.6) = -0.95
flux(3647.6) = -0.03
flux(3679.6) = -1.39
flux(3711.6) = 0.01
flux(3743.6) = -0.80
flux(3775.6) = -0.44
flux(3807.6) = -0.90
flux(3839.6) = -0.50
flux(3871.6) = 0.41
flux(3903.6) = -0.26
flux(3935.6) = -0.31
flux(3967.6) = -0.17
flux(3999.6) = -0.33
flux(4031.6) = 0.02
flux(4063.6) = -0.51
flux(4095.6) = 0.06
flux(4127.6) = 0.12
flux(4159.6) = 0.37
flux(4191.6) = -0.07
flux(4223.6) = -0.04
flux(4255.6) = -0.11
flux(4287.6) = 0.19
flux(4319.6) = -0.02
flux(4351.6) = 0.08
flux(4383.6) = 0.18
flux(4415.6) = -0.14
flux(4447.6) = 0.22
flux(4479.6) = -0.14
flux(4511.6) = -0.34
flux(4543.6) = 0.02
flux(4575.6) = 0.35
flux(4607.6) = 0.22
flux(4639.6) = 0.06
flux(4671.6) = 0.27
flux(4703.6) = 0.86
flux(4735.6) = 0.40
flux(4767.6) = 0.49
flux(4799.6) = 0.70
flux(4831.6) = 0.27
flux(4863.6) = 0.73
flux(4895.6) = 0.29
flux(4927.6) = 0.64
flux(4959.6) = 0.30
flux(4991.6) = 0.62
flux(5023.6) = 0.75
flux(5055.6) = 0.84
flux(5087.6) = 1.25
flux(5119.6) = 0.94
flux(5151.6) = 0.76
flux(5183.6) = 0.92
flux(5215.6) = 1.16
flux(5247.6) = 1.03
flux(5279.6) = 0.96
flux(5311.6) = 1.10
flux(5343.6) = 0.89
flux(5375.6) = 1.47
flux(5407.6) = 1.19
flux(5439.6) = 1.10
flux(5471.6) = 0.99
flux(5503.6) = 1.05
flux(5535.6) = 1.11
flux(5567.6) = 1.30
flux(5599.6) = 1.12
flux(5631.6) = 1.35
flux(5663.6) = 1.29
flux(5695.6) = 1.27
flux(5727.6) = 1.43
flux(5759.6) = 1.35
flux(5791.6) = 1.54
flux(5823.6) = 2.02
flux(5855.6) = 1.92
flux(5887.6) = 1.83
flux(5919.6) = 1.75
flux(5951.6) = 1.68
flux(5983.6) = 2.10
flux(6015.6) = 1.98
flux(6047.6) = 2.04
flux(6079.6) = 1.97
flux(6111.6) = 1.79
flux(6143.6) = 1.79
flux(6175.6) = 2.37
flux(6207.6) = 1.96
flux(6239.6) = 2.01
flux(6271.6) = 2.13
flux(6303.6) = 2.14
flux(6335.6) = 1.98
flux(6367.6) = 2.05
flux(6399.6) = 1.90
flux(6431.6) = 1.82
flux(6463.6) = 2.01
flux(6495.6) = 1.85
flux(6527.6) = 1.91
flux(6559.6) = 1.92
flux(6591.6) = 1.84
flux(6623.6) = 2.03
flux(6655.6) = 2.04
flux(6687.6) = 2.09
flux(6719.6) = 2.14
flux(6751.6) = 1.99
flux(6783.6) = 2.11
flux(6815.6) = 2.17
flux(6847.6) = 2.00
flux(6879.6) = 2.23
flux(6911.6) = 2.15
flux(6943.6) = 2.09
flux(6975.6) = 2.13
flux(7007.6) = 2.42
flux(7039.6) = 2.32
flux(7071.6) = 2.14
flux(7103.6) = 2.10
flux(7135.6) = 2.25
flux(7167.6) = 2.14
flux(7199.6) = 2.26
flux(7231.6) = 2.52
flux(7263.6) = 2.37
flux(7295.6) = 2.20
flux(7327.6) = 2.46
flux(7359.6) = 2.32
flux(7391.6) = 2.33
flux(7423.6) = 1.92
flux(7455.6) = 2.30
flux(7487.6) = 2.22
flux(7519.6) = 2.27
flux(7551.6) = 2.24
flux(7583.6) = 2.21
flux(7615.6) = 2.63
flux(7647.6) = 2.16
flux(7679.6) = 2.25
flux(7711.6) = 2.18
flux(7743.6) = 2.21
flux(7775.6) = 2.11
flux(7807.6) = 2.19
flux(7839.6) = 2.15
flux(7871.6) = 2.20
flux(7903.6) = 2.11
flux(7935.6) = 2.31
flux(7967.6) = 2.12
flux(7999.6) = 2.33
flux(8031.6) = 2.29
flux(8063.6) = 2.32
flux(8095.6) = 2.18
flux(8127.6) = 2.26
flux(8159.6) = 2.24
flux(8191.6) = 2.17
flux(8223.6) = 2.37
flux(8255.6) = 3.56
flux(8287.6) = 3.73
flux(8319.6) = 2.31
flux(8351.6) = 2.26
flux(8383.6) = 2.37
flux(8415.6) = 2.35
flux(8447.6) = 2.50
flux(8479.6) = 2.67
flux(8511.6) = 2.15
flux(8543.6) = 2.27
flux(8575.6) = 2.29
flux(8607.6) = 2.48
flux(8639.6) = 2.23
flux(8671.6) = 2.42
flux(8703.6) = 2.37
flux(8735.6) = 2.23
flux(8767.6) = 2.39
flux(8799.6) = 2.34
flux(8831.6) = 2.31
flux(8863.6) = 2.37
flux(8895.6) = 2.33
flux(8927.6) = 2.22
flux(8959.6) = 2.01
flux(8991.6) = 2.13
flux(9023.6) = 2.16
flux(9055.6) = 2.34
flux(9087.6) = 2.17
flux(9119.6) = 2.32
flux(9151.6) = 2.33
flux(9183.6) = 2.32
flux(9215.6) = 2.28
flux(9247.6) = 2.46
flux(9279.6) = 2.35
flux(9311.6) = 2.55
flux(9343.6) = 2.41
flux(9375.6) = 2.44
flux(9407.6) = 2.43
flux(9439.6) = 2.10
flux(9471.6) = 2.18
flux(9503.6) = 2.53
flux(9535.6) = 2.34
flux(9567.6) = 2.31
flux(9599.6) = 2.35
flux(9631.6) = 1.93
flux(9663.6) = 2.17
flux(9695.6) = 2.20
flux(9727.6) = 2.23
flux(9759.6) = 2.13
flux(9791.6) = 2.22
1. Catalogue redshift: 0.26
